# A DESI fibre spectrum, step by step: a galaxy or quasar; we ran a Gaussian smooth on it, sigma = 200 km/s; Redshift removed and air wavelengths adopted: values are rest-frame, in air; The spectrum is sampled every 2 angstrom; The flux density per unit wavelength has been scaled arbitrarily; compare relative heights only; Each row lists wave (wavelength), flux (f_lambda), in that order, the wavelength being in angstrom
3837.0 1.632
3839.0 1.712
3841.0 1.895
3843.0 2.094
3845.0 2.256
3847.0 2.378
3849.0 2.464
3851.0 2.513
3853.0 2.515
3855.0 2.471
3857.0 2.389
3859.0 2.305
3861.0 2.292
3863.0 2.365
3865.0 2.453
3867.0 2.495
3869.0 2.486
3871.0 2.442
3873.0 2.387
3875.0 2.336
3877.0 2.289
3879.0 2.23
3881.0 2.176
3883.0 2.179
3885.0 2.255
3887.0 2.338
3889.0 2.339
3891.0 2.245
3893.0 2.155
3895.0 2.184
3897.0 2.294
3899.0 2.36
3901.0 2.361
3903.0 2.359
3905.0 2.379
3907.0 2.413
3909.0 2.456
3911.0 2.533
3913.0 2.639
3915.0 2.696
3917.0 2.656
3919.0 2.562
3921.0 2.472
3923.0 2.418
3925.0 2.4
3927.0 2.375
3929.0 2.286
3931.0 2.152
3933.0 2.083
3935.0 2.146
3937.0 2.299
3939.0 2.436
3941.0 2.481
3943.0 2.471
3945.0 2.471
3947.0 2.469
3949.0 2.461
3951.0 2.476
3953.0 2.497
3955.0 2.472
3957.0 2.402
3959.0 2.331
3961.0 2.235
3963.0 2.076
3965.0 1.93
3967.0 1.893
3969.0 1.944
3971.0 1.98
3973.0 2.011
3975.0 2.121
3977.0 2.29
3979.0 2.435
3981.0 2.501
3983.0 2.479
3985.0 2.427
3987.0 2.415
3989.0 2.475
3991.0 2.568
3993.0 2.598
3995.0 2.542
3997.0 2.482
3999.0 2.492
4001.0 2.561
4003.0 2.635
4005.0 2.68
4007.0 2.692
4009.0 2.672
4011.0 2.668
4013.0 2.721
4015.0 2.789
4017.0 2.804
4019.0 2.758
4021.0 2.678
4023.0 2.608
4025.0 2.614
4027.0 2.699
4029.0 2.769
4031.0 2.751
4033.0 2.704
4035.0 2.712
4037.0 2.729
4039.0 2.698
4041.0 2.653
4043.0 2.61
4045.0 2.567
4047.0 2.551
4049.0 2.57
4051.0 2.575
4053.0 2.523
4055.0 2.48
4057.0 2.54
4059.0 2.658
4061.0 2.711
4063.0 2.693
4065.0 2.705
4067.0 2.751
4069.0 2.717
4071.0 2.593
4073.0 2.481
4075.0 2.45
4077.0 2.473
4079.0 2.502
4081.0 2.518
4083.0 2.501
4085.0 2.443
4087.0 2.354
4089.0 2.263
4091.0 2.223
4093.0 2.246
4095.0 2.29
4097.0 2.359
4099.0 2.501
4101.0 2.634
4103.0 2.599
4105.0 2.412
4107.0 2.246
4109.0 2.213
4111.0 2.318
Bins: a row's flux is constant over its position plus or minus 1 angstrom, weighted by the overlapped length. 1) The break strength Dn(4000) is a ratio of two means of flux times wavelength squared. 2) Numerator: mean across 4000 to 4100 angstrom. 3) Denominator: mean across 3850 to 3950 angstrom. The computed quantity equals 1.17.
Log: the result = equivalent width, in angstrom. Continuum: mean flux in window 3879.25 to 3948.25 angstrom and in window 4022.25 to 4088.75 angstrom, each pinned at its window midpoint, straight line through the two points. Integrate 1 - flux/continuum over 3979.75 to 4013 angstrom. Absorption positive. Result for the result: -0.8 angstrom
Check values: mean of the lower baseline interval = 2.37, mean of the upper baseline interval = 2.6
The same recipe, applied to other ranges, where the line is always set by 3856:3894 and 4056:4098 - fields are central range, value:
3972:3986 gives 0.5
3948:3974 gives 2.1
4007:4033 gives -2.8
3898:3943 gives -0.9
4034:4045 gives -0.9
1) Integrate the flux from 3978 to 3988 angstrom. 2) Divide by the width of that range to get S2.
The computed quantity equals 2.45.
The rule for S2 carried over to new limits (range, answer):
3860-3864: 2.33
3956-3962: 2.32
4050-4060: 2.56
